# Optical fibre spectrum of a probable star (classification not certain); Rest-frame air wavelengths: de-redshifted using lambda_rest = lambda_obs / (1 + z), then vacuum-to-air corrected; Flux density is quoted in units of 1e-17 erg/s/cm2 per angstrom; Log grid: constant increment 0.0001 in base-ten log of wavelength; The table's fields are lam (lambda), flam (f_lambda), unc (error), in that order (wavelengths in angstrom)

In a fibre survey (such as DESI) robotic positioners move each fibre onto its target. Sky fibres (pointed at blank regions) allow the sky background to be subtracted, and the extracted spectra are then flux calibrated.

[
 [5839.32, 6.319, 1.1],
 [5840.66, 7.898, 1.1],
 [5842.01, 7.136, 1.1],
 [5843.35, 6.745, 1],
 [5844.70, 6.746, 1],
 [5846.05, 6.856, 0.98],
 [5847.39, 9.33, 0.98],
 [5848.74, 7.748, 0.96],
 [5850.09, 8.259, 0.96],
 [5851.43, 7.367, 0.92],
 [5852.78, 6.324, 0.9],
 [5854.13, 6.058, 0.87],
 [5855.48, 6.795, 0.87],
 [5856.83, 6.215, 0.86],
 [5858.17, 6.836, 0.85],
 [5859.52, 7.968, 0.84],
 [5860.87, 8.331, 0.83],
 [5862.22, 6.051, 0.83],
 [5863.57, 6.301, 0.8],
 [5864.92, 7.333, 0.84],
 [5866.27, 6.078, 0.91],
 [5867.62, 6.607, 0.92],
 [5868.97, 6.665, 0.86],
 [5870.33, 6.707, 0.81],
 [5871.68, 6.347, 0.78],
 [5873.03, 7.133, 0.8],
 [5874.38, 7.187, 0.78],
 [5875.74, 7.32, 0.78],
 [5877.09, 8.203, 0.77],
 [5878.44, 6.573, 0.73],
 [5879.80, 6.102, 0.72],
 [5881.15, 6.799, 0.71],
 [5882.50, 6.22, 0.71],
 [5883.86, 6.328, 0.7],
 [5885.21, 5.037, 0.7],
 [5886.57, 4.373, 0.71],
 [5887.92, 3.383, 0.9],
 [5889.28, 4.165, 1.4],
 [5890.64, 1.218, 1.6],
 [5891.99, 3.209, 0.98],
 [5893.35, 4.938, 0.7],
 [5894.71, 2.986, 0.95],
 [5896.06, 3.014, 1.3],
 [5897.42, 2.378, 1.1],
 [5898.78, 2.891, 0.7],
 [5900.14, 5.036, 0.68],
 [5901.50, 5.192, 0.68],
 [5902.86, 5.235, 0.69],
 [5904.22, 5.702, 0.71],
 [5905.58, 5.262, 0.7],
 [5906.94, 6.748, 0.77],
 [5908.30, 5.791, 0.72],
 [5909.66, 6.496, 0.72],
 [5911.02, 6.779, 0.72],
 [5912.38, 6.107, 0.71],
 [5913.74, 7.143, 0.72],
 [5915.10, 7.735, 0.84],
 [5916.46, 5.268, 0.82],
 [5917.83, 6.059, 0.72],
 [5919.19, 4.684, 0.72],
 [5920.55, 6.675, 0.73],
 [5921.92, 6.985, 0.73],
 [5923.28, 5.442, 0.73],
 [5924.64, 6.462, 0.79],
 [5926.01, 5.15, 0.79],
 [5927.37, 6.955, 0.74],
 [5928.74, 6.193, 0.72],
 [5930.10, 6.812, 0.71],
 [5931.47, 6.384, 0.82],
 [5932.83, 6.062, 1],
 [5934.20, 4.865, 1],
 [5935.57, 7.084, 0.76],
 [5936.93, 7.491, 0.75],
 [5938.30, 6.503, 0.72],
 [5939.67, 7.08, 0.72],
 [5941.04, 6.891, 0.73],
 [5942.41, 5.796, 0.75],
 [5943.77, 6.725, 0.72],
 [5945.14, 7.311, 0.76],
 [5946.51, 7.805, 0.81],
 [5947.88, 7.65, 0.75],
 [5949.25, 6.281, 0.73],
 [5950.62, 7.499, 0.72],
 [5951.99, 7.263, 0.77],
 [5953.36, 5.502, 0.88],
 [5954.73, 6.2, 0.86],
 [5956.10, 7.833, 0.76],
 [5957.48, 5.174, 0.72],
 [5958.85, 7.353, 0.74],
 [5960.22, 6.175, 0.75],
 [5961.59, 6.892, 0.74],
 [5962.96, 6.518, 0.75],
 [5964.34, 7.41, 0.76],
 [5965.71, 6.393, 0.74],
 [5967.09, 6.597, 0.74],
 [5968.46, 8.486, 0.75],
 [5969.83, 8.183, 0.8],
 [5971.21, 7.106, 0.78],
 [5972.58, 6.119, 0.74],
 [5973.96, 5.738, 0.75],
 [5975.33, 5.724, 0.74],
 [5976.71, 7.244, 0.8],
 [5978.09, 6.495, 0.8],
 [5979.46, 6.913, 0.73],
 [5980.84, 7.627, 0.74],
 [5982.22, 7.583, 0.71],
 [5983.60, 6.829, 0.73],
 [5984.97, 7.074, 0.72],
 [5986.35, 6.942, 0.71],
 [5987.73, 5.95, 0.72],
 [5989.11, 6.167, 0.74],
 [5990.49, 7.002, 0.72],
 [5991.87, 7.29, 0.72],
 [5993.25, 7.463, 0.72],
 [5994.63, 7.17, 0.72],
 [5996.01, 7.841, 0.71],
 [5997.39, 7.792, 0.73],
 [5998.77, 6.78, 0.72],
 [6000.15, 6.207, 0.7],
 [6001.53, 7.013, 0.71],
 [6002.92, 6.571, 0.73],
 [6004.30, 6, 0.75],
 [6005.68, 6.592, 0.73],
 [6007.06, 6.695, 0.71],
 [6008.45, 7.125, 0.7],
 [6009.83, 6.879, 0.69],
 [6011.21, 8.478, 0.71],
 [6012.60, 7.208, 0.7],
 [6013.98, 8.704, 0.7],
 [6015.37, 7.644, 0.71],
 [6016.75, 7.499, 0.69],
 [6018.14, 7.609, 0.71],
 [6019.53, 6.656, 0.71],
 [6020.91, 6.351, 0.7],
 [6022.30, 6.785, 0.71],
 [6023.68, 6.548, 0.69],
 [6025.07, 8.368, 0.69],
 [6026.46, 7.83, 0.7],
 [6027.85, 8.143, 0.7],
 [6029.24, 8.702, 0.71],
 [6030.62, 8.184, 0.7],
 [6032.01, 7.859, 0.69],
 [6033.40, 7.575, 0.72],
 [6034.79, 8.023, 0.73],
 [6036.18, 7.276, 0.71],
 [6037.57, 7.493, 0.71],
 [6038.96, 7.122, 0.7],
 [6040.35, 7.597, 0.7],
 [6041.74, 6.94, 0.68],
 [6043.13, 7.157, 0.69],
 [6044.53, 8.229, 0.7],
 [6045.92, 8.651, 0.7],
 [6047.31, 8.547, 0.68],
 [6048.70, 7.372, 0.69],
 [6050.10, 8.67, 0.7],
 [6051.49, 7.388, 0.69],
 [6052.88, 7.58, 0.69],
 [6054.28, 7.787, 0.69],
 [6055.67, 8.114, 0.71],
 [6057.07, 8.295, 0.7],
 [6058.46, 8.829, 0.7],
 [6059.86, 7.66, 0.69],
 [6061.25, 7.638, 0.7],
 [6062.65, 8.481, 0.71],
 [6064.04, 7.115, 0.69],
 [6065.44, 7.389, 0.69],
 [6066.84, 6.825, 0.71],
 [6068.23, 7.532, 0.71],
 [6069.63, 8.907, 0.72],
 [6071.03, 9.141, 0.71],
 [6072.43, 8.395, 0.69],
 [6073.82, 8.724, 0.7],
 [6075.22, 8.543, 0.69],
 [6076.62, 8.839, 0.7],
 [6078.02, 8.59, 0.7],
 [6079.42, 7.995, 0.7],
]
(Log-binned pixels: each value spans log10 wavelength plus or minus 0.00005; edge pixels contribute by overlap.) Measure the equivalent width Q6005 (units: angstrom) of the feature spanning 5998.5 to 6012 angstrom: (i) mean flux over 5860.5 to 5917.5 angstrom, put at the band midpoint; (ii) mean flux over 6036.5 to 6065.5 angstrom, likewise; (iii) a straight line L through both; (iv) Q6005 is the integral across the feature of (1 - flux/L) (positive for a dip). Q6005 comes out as 0.7 angstrom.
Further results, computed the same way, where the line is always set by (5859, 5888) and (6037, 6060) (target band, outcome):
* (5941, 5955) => 0.6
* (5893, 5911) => 5.2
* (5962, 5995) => 1.9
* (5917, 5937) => 2.2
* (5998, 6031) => 1.5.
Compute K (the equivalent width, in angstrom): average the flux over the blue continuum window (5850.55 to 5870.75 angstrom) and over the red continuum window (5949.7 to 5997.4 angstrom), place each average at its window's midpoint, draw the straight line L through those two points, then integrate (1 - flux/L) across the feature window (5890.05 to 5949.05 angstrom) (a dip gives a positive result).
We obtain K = 9.1 angstrom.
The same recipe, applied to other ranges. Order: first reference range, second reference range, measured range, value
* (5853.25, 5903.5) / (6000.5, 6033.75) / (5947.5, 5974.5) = -0.59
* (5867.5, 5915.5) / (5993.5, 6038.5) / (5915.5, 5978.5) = -2.51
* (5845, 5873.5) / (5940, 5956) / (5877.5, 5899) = 7.83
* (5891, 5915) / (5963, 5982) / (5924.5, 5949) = -2.78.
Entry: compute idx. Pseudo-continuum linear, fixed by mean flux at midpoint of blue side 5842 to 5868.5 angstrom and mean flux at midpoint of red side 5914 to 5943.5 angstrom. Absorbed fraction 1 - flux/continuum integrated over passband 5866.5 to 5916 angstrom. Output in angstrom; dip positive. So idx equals 8.6 angstrom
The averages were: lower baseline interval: 7.05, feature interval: 5.53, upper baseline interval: 6.33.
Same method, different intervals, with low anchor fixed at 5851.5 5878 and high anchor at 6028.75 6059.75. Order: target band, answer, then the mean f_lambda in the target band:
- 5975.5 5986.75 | 0.7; 7.03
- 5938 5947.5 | 0.5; 6.91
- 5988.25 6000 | 0.7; 7.13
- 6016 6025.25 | 0.8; 7.05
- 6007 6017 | 0.1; 7.58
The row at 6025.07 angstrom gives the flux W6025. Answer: 8.368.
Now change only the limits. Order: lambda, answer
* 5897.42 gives 2.378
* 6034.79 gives 8.023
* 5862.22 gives 6.051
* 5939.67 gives 7.08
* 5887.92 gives 3.383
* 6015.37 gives 7.644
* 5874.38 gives 7.187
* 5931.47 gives 6.384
